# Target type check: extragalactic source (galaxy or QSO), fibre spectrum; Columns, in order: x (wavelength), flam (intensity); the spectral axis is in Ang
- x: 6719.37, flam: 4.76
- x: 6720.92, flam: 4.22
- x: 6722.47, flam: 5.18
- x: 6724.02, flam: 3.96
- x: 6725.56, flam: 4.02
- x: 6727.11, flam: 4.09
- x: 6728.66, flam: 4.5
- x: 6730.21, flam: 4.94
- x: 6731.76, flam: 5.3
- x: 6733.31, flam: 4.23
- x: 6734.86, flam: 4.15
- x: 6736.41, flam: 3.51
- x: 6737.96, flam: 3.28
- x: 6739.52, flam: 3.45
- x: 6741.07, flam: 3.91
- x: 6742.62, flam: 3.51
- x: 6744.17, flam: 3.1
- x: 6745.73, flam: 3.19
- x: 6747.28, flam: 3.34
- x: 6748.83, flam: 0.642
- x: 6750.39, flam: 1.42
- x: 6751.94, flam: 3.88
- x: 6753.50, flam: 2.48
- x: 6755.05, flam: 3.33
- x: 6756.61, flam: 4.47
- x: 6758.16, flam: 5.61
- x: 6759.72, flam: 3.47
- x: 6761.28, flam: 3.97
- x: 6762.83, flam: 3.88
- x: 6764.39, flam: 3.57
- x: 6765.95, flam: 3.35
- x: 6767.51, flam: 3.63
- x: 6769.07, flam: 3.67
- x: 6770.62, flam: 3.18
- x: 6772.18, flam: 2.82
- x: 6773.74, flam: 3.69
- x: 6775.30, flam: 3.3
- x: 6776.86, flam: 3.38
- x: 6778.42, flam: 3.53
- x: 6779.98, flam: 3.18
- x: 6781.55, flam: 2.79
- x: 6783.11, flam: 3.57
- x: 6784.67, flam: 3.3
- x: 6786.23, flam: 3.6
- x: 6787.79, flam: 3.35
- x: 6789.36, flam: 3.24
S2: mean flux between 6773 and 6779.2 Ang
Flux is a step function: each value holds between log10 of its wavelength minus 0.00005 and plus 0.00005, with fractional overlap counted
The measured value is 3.47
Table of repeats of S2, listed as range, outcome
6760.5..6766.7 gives 3.69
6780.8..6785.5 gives 3.23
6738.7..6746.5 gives 3.43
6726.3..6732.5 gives 4.7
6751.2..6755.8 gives 3.22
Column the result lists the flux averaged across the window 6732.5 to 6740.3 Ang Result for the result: 3.73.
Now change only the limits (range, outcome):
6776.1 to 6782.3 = 3.22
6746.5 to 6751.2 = 1.82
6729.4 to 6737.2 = 4.43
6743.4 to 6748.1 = 3.18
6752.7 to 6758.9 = 3.96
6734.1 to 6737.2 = 3.83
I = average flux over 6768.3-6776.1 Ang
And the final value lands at 3.33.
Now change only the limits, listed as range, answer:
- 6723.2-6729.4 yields 4.15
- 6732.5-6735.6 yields 4.2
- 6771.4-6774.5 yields 3.25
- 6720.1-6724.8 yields 4.46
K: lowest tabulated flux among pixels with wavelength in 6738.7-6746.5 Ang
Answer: 3.1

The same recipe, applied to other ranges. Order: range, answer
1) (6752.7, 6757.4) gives 2.48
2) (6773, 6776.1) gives 3.3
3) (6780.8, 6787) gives 2.79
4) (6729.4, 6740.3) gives 3.28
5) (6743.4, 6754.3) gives 0.642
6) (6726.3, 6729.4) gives 4.09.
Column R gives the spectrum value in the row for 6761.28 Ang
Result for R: 3.97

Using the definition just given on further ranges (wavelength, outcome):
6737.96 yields 3.28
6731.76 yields 5.3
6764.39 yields 3.57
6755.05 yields 3.33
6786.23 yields 3.6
